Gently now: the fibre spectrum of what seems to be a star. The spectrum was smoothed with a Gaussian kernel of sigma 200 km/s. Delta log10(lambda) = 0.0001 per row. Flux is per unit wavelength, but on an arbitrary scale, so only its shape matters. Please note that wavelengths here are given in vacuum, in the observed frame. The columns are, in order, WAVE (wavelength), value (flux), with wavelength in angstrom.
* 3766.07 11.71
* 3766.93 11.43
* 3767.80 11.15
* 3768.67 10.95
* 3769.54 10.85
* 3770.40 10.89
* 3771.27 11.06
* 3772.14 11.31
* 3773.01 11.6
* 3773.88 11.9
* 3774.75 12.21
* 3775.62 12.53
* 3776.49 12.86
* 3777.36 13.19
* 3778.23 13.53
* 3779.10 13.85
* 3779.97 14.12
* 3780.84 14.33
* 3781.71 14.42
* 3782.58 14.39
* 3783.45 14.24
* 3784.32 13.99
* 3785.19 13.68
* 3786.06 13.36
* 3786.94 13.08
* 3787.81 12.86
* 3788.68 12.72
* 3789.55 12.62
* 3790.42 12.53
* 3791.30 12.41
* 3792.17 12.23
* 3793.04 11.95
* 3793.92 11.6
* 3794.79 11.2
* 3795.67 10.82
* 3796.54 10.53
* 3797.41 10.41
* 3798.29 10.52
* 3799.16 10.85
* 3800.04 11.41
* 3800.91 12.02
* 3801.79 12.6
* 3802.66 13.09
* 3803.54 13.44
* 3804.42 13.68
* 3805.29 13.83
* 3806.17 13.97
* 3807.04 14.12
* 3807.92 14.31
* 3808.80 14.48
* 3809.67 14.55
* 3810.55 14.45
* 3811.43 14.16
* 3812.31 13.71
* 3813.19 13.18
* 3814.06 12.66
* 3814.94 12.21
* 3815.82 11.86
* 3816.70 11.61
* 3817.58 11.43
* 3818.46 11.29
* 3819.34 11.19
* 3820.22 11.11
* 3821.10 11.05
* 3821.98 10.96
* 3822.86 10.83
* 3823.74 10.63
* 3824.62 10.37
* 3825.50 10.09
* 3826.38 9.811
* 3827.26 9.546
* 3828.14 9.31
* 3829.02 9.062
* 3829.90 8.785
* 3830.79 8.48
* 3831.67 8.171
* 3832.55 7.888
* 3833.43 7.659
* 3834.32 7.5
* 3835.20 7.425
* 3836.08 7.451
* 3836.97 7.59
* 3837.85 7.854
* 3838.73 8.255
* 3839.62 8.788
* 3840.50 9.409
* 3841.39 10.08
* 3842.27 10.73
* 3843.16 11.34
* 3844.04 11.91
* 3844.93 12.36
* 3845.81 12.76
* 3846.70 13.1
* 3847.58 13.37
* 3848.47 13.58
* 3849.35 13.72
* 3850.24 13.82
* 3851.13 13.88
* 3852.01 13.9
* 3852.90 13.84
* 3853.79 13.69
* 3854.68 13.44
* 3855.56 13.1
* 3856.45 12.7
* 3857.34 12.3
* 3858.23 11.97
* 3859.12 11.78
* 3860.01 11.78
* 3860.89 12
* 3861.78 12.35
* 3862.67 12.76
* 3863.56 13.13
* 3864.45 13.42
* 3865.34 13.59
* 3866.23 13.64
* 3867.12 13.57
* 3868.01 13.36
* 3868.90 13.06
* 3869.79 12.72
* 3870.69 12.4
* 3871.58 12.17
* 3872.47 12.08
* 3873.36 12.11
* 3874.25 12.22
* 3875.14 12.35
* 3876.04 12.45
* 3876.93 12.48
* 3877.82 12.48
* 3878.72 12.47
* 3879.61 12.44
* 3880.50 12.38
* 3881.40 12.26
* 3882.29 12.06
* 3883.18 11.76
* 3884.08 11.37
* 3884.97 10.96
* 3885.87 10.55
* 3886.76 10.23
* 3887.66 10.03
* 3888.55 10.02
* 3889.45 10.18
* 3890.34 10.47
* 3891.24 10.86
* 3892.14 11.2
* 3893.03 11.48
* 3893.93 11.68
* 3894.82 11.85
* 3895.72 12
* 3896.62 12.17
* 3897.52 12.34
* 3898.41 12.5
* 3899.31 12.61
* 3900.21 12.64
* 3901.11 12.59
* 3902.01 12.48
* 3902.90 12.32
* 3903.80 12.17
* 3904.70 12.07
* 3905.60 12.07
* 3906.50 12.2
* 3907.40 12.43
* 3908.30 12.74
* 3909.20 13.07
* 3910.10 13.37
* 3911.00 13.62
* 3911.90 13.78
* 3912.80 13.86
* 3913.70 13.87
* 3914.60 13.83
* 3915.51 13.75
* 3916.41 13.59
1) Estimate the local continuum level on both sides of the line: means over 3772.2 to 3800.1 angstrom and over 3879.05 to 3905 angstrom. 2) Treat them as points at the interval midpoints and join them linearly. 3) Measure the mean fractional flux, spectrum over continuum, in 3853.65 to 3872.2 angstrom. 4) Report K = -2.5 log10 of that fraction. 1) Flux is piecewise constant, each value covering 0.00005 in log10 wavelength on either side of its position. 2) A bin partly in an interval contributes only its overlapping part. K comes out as -0.08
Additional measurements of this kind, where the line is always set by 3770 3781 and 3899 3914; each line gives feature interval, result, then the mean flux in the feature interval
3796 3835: 0.109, 11.4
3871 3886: 0.059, 12.1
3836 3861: 0.078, 11.8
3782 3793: -0.051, 13.2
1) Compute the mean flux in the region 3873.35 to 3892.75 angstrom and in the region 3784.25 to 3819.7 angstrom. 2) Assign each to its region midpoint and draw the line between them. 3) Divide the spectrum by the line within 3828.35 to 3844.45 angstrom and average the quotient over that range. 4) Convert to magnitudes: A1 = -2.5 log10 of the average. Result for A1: 0.35 mag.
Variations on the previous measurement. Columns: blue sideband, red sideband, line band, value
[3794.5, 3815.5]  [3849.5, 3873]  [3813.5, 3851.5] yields 0.22 mag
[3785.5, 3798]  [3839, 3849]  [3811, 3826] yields 0.01 mag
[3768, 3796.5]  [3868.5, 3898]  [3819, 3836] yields 0.28 mag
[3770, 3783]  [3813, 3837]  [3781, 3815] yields -0.12 mag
